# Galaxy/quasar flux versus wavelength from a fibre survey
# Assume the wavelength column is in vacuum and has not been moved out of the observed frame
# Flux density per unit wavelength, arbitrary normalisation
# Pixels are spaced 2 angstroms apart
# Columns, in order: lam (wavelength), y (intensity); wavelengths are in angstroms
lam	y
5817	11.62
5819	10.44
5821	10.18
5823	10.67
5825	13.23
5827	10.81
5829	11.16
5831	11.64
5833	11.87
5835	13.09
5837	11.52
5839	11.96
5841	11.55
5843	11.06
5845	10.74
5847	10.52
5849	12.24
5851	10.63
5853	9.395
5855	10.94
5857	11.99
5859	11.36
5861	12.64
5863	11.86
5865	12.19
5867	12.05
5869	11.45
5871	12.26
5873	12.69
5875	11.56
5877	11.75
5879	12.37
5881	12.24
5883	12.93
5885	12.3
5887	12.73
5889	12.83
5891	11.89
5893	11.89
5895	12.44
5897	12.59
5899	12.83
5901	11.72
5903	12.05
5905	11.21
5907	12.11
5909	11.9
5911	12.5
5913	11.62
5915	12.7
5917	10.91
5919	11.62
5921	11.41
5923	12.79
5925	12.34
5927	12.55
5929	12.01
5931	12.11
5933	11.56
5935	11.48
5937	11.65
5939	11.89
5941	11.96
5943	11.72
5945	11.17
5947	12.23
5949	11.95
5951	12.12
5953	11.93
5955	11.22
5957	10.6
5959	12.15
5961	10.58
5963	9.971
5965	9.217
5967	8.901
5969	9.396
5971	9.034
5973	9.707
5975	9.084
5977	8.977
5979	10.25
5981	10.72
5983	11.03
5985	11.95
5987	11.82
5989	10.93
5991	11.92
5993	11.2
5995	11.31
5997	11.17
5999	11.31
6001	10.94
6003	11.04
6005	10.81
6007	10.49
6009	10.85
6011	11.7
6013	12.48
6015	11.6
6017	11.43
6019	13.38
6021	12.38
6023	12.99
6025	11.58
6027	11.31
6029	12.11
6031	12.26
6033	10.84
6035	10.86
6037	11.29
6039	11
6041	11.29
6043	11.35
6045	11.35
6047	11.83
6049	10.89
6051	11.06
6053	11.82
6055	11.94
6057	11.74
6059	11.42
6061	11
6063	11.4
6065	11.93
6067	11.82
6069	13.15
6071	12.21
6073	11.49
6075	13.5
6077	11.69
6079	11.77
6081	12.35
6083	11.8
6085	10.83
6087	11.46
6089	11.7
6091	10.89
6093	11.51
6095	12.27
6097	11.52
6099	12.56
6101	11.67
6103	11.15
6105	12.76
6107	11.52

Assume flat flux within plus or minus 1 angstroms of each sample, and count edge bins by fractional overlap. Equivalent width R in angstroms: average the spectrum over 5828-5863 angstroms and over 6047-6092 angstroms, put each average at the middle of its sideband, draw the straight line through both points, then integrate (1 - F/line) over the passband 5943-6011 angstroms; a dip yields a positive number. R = 4.6 angstroms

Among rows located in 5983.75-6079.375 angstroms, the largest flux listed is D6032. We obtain 13.5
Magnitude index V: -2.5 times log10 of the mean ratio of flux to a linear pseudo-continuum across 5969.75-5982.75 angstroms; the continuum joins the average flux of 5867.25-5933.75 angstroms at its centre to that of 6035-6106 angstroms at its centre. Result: 0.224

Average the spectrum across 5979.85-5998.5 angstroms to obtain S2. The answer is 11.3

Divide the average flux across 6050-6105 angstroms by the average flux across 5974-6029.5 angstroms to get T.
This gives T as 1.04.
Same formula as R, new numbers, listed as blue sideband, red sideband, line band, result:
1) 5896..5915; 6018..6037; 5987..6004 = 1.0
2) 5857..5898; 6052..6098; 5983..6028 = 1.4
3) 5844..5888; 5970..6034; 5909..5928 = -0.8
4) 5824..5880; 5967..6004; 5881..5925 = -3.5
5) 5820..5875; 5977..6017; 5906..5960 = -2.5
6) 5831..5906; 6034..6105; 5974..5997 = 1.8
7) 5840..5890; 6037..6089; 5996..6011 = 0.9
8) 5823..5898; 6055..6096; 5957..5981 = 4.0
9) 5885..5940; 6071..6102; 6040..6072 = 0.6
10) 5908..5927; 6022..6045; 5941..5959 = 0.3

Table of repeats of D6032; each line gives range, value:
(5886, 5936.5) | 12.83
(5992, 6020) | 13.38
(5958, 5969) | 12.15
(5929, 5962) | 12.23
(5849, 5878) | 12.69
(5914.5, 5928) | 12.79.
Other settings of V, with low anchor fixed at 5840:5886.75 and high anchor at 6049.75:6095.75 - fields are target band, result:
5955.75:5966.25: 0.12 mag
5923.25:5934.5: -0.04 mag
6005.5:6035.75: 0.00 mag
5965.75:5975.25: 0.26 mag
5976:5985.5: 0.12 mag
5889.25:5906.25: -0.04 mag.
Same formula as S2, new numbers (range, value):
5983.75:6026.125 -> 11.6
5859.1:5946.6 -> 12.1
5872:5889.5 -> 12.4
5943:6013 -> 10.9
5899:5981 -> 11.3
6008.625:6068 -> 11.6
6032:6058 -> 11.3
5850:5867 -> 11.4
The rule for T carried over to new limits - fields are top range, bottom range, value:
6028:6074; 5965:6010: 1.10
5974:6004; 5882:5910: 0.89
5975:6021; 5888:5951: 0.94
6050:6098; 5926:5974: 1.06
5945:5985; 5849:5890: 0.88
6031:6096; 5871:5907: 0.95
